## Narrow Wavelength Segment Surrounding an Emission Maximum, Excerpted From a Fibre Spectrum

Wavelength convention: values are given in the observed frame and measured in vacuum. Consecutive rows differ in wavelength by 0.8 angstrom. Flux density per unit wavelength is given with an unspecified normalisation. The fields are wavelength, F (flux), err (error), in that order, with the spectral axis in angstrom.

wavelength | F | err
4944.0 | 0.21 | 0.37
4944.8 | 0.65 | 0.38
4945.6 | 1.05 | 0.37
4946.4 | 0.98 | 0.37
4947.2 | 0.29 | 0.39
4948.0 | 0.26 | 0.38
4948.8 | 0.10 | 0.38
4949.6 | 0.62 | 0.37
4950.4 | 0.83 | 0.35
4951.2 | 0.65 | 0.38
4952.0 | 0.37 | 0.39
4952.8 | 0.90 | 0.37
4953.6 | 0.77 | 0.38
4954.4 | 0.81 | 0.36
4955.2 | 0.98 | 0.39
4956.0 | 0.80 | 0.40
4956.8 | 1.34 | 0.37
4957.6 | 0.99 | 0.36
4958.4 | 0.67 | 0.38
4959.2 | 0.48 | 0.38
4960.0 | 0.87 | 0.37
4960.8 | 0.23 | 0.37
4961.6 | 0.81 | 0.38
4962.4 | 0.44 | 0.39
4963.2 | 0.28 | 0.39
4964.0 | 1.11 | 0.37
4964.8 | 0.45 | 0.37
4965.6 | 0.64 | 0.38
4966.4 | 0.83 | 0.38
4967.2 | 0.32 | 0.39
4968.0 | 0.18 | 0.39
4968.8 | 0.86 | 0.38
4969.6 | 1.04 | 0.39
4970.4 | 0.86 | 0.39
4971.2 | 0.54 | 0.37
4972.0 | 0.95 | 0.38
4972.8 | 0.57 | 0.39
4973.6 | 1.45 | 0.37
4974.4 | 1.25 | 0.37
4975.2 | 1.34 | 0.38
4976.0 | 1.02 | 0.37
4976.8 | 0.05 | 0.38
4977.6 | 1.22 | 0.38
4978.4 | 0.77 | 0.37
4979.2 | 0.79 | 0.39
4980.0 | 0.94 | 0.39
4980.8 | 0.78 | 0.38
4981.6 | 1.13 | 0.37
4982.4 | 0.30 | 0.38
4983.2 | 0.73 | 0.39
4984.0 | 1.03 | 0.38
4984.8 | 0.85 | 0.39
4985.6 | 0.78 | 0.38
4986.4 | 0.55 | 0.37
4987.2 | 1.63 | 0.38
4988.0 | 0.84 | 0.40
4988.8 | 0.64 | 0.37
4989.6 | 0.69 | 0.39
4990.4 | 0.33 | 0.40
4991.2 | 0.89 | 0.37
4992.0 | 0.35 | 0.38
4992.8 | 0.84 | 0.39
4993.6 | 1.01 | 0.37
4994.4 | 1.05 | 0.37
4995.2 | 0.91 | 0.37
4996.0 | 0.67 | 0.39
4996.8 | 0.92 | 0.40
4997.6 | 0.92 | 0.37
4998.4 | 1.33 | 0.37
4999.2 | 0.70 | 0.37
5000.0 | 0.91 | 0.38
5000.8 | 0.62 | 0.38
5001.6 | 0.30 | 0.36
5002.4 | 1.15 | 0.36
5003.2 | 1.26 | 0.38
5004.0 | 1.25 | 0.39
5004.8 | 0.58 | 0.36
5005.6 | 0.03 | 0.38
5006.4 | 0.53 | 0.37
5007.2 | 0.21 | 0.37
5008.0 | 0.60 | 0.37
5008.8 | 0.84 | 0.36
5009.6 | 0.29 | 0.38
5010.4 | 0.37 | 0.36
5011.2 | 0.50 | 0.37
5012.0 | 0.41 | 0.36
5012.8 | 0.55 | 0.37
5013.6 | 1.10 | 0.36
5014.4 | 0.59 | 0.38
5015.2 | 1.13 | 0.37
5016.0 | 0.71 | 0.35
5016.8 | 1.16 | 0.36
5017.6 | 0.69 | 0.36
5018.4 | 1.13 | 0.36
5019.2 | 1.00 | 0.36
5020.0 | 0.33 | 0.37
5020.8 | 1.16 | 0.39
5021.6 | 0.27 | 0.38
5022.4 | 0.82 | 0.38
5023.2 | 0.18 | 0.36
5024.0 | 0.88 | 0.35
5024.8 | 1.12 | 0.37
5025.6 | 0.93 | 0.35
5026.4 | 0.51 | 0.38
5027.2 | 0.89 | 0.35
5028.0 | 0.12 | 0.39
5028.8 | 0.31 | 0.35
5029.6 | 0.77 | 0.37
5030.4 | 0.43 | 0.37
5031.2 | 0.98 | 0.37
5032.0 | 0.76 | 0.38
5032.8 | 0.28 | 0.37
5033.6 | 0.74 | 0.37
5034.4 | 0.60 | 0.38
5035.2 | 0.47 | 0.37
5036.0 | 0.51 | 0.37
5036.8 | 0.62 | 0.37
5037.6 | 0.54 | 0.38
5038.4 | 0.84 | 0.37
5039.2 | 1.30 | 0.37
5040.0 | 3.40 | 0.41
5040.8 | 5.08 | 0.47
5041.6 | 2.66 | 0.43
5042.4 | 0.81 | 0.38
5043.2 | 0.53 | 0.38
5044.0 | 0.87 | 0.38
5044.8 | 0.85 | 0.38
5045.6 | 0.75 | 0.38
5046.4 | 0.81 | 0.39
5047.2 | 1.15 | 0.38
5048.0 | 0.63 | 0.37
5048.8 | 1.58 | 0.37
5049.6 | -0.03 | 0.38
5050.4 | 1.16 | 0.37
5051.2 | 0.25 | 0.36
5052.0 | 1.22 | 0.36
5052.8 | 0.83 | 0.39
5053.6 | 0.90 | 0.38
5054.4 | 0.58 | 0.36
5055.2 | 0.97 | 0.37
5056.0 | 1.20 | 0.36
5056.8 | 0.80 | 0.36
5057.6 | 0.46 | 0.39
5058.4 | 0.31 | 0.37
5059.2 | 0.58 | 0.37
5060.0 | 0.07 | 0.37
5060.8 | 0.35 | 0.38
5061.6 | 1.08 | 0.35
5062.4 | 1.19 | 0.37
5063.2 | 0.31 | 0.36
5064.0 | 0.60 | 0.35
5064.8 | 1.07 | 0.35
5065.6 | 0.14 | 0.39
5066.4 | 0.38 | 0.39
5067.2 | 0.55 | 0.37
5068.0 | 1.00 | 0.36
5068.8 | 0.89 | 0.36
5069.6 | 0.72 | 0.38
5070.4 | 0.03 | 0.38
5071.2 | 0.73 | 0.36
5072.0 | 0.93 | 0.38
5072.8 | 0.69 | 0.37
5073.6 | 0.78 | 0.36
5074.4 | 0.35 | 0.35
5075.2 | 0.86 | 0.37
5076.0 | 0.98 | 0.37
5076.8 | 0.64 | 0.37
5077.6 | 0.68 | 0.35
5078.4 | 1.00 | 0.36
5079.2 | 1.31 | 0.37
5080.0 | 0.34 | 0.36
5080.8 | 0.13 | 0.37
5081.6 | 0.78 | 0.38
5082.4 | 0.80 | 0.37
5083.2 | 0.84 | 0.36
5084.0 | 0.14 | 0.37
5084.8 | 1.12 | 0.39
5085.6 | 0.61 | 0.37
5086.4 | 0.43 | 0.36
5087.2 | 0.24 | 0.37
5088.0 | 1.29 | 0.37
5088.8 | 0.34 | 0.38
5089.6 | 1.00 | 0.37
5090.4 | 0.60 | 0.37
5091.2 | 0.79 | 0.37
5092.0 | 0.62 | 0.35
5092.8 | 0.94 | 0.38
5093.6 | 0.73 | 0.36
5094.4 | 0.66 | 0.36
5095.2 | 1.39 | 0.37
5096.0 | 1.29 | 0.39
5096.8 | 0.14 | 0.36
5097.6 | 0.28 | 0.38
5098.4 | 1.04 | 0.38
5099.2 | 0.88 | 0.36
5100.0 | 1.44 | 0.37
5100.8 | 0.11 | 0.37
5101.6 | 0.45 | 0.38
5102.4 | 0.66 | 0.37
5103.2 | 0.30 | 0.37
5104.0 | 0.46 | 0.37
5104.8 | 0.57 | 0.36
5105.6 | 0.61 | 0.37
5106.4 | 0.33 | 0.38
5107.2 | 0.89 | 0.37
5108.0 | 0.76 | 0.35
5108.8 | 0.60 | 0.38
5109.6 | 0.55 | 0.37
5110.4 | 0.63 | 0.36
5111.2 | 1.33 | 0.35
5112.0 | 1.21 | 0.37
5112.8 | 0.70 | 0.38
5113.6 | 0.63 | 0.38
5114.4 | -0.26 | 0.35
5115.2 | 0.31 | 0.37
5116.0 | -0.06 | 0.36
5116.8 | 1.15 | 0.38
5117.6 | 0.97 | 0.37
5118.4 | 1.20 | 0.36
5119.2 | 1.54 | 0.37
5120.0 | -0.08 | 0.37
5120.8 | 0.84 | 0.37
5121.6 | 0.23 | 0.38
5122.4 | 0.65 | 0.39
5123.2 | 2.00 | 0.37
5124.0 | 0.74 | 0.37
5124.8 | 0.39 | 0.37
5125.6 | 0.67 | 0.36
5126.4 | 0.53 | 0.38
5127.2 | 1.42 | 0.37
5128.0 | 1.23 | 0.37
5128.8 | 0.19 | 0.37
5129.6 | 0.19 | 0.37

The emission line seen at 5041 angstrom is H-beta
